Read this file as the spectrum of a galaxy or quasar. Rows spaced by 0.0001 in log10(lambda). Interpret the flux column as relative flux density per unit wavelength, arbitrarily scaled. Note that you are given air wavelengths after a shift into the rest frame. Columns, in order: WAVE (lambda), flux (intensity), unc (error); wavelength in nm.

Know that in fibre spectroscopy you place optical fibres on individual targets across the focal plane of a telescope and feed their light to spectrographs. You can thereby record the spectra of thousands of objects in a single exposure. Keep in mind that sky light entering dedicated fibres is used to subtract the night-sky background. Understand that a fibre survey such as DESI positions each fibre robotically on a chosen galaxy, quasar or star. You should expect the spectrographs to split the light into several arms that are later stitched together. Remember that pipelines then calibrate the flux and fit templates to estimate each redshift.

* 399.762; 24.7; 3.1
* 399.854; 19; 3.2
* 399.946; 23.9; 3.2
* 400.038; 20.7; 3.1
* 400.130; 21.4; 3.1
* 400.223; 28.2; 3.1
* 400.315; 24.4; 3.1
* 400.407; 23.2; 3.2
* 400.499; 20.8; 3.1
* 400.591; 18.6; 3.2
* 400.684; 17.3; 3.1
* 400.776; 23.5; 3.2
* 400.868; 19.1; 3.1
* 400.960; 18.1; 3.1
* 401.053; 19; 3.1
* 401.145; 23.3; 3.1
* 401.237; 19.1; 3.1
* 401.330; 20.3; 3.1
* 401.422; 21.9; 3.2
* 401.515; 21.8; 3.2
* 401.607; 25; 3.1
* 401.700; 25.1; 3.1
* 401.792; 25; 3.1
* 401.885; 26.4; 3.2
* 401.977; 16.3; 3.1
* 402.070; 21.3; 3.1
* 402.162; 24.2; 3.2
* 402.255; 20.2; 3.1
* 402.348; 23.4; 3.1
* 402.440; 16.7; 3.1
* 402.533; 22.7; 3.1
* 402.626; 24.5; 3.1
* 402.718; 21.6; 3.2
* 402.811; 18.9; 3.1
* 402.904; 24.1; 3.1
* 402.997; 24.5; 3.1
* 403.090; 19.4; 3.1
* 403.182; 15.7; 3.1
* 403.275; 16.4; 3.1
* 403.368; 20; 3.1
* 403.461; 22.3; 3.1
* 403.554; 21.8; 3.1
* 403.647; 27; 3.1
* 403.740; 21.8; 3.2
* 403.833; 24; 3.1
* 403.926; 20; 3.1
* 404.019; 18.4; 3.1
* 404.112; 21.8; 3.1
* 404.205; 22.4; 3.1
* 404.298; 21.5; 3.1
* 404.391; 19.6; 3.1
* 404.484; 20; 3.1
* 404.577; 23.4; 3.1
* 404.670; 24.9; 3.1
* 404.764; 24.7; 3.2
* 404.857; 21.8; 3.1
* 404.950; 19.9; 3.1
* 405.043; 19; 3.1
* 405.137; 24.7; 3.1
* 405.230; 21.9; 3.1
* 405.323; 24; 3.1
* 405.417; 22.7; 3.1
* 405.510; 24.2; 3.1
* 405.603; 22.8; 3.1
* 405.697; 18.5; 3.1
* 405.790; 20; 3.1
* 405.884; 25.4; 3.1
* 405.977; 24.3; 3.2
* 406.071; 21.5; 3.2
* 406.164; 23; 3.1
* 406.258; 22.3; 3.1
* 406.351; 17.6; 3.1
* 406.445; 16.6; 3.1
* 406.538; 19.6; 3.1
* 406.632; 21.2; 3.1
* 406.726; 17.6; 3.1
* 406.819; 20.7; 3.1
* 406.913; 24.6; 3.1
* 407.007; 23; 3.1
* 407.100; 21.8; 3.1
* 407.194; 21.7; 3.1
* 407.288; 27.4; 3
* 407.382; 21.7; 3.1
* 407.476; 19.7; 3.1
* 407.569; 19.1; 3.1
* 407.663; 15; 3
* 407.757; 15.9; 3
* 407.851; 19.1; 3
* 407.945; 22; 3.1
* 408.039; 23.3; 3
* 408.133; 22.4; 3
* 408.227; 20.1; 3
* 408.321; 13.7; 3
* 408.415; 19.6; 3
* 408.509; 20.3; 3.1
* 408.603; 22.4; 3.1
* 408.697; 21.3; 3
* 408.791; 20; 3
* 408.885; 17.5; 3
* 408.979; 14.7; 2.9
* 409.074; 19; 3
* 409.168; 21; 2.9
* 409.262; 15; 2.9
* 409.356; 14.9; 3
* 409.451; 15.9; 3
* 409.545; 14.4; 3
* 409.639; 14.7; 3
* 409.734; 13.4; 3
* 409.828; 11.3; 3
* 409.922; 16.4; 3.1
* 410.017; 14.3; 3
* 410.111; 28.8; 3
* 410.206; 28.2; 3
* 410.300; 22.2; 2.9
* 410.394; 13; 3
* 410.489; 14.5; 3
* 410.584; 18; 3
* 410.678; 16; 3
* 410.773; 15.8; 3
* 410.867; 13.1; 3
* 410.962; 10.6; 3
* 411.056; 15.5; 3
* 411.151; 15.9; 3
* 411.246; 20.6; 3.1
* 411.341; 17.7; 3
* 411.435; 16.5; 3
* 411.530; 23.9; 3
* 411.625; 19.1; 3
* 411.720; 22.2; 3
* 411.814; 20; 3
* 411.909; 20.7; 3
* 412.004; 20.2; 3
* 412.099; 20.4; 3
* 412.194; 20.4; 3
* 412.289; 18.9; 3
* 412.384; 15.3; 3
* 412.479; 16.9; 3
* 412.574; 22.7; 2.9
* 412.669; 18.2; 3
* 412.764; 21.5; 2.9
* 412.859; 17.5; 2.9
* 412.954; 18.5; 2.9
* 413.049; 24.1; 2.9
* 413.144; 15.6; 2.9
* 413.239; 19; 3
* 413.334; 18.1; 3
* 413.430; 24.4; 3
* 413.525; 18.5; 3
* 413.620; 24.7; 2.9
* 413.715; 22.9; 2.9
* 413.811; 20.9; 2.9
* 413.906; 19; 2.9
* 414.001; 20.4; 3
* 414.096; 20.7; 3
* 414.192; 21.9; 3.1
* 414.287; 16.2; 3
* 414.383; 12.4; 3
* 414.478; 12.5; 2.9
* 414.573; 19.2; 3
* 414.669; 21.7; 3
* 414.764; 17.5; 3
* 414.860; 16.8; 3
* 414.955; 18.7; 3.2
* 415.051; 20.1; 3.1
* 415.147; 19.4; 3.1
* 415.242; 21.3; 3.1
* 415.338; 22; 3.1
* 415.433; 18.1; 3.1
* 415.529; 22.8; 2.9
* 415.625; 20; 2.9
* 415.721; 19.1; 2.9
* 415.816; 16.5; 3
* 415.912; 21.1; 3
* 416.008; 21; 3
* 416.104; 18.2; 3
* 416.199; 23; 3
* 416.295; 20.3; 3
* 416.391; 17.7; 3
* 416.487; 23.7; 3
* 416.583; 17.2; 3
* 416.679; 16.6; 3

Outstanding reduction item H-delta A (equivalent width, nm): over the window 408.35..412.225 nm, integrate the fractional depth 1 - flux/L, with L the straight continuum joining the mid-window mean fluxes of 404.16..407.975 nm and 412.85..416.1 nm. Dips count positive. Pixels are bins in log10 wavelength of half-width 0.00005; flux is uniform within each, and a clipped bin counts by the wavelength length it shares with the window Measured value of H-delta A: 0.46 nm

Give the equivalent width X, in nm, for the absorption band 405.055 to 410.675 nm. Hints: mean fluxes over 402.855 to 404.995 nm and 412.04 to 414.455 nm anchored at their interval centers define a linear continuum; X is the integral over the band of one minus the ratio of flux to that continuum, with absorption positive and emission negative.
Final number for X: 0.25 nm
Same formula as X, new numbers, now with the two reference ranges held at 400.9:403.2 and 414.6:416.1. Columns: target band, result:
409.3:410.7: 0.23 nm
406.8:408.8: 0.01 nm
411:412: 0.05 nm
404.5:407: -0.09 nm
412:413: 0.05 nm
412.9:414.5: 0.03 nm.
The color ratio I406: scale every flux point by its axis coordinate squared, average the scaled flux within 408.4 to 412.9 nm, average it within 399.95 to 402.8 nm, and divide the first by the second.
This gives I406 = 0.9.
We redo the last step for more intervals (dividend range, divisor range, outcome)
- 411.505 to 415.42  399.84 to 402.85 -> 0.96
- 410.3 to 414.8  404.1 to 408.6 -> 0.91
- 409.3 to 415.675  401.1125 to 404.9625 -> 0.90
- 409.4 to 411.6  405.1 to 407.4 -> 0.79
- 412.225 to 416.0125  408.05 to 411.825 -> 1.11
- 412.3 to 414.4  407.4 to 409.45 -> 1.07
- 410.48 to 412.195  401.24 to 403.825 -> 0.86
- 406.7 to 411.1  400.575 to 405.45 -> 0.88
